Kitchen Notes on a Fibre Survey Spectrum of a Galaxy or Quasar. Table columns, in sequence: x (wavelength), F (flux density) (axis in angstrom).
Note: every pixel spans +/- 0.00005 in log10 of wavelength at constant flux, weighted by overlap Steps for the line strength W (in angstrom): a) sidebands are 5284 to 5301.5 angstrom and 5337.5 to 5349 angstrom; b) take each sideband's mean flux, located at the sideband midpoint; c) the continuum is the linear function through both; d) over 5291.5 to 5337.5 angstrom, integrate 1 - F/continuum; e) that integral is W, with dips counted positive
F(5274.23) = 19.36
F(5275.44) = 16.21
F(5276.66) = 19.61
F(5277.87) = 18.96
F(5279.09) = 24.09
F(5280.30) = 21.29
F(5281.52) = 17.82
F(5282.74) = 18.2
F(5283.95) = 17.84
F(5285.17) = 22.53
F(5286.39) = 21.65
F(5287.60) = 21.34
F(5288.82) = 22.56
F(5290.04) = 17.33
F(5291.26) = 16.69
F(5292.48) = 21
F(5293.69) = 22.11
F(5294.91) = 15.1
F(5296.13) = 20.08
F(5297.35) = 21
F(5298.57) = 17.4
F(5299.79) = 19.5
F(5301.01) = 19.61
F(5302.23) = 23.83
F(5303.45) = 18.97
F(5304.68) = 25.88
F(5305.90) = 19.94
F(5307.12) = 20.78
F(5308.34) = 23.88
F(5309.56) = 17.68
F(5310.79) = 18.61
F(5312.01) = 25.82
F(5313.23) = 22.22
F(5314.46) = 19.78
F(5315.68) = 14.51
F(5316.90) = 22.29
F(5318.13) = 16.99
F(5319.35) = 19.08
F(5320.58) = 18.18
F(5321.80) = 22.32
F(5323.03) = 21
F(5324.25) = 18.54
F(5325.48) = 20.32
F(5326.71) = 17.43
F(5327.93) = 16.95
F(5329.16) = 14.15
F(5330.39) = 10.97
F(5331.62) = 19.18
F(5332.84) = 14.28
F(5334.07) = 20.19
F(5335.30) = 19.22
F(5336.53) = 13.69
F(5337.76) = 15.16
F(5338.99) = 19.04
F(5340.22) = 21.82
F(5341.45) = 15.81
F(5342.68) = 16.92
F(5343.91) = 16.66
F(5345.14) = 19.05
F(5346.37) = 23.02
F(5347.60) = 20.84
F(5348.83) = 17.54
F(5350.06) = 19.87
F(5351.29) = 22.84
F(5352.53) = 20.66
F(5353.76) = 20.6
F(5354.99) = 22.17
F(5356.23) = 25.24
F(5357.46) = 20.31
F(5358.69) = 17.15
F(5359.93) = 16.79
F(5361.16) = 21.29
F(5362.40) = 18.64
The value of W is 0.36 angstrom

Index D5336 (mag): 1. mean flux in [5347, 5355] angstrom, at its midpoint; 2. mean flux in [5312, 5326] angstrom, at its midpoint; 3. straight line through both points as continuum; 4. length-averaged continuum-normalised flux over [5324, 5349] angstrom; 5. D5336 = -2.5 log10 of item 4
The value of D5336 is 0.148 mag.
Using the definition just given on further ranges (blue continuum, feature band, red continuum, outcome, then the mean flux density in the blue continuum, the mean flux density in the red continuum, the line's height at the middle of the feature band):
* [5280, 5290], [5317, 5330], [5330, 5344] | -0.04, 20.2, 17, 17.8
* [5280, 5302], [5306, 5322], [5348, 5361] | -0.01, 19.7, 20.4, 19.9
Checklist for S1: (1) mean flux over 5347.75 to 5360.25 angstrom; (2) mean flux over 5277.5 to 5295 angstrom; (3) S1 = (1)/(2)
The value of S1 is 1.0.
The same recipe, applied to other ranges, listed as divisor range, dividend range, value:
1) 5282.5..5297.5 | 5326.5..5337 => 0.82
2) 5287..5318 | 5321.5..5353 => 0.90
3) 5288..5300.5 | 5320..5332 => 0.93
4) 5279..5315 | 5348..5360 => 1.00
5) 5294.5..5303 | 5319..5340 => 0.90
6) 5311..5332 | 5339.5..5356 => 1.06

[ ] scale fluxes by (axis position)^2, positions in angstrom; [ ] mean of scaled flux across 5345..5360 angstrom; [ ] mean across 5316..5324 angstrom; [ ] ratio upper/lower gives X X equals 1.06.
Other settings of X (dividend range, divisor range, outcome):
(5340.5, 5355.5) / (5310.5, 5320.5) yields 1.00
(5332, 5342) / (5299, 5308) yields 0.83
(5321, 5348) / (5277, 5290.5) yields 0.90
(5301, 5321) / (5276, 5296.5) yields 1.04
